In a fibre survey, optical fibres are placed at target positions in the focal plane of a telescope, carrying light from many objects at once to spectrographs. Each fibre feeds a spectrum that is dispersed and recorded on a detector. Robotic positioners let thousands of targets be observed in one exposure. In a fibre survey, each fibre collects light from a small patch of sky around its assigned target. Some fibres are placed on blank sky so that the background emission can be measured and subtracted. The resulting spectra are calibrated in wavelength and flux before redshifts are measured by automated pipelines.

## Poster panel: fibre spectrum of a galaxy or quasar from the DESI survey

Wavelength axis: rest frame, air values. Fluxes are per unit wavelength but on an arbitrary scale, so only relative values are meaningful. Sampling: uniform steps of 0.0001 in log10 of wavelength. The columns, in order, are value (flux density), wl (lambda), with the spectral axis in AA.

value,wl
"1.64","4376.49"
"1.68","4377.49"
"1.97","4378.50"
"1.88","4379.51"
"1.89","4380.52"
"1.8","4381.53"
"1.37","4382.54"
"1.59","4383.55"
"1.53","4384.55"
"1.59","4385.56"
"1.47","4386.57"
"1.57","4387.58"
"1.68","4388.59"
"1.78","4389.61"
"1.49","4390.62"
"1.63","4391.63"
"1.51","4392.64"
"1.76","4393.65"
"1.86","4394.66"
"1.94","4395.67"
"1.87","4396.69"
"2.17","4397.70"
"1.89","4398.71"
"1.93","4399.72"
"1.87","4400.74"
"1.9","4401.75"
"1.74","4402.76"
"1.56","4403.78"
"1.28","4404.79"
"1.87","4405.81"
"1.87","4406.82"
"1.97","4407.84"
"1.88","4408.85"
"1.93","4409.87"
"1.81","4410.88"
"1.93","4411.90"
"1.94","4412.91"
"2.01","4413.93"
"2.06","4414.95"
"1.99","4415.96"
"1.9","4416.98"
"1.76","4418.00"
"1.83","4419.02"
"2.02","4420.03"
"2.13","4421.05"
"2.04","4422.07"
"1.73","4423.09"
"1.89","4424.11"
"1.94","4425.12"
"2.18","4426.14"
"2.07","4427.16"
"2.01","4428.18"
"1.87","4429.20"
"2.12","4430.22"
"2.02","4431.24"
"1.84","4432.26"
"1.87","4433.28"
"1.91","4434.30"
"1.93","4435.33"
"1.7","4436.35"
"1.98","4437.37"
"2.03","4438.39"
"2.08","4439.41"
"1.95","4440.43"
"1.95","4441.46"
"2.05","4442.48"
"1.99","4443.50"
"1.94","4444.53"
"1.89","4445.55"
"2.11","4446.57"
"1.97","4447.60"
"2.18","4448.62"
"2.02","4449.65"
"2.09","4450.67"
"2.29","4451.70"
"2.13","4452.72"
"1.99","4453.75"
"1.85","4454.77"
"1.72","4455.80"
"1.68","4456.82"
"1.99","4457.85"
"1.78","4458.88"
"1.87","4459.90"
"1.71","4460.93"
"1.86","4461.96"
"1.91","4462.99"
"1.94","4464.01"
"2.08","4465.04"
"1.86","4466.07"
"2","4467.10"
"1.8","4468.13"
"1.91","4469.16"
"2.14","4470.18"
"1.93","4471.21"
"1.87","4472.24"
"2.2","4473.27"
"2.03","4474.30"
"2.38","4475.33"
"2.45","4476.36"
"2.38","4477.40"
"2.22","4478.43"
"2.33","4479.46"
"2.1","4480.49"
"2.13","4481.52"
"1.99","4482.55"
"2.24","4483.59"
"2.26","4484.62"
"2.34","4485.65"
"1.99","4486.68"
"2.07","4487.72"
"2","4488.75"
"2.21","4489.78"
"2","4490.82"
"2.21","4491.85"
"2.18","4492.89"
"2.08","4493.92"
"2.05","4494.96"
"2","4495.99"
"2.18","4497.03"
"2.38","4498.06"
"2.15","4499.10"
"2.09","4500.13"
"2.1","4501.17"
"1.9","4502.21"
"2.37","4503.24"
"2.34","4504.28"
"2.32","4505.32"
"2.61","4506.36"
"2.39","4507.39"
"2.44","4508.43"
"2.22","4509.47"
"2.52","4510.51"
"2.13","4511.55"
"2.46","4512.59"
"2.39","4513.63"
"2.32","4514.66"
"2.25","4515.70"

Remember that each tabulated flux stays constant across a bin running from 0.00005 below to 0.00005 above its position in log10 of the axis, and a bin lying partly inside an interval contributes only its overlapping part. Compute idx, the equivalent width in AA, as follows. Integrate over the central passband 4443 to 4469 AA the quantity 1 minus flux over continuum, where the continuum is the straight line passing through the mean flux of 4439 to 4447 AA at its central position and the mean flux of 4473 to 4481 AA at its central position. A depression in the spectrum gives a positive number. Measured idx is 1.8 AA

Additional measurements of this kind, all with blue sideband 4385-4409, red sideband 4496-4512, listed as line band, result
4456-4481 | 1.0 AA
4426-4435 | -0.3 AA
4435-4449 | -0.1 AA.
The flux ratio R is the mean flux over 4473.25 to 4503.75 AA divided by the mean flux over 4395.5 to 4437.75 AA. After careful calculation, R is 1.14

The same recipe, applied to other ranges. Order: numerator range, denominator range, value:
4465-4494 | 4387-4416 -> 1.17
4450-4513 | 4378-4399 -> 1.22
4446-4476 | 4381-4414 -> 1.13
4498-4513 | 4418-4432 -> 1.16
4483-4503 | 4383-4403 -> 1.23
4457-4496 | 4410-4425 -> 1.07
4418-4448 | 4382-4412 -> 1.13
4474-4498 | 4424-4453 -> 1.09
